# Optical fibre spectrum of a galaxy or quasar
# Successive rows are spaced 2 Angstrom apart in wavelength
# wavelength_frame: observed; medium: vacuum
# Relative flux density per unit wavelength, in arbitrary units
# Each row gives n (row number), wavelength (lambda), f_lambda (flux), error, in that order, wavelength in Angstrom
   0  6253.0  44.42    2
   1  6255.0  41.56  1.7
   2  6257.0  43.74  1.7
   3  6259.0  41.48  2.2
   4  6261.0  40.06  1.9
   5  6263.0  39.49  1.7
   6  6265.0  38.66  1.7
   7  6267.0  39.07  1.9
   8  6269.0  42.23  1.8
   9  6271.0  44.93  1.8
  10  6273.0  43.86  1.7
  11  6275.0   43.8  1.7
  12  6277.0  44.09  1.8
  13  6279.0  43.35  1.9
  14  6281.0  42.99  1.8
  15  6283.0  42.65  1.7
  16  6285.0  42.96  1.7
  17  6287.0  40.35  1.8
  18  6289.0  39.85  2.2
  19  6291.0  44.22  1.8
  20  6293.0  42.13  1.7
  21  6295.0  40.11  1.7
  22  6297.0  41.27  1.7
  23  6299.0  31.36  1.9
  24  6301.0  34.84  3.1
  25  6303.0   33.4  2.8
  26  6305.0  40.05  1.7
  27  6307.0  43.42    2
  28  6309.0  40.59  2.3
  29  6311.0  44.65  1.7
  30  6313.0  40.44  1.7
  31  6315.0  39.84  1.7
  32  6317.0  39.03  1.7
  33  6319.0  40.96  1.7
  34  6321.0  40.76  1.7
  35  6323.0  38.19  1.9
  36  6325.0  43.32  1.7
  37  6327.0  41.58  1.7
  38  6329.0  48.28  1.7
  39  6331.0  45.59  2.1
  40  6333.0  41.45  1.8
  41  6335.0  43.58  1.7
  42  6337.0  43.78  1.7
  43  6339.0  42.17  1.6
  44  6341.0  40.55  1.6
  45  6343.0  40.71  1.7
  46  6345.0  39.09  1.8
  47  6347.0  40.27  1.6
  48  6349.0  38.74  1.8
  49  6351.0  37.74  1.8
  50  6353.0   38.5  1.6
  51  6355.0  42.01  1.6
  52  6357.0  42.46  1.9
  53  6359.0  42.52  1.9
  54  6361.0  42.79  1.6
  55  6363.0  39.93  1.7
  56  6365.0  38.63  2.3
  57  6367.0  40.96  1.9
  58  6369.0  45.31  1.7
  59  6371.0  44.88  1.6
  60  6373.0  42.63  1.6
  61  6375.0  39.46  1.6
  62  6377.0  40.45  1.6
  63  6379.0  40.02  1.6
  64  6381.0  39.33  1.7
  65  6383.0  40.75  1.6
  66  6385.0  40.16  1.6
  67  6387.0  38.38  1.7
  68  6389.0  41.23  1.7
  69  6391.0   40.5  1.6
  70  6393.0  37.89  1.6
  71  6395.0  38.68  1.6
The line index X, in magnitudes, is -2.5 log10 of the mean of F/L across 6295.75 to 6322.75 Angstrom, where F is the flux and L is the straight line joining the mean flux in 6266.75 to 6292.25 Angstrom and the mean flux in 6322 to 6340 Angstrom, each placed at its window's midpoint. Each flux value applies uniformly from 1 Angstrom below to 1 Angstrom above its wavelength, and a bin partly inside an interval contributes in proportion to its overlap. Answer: 0.10 mag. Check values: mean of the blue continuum 42.7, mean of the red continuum 43.1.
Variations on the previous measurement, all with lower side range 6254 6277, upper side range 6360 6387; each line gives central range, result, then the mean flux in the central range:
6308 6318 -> 0.015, 40.9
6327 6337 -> -0.075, 44.3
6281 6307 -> 0.051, 39.7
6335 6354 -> 0.025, 40.4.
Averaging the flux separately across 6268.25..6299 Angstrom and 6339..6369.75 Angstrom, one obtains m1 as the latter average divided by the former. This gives 1.0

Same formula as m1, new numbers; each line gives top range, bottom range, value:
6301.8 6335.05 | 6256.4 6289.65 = 0.99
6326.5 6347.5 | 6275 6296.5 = 1.01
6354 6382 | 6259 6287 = 0.99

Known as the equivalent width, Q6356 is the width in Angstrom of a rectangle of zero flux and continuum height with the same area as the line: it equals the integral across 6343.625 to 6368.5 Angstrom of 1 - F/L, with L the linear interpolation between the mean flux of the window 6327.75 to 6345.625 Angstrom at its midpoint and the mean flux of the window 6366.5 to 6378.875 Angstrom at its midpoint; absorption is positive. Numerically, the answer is 1.2 Angstrom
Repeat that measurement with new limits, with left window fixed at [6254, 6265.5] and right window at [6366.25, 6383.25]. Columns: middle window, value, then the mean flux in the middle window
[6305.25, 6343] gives -0.7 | 42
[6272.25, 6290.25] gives -0.7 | 42.7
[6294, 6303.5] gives 1.1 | 36.3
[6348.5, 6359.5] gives 0.3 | 40.3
